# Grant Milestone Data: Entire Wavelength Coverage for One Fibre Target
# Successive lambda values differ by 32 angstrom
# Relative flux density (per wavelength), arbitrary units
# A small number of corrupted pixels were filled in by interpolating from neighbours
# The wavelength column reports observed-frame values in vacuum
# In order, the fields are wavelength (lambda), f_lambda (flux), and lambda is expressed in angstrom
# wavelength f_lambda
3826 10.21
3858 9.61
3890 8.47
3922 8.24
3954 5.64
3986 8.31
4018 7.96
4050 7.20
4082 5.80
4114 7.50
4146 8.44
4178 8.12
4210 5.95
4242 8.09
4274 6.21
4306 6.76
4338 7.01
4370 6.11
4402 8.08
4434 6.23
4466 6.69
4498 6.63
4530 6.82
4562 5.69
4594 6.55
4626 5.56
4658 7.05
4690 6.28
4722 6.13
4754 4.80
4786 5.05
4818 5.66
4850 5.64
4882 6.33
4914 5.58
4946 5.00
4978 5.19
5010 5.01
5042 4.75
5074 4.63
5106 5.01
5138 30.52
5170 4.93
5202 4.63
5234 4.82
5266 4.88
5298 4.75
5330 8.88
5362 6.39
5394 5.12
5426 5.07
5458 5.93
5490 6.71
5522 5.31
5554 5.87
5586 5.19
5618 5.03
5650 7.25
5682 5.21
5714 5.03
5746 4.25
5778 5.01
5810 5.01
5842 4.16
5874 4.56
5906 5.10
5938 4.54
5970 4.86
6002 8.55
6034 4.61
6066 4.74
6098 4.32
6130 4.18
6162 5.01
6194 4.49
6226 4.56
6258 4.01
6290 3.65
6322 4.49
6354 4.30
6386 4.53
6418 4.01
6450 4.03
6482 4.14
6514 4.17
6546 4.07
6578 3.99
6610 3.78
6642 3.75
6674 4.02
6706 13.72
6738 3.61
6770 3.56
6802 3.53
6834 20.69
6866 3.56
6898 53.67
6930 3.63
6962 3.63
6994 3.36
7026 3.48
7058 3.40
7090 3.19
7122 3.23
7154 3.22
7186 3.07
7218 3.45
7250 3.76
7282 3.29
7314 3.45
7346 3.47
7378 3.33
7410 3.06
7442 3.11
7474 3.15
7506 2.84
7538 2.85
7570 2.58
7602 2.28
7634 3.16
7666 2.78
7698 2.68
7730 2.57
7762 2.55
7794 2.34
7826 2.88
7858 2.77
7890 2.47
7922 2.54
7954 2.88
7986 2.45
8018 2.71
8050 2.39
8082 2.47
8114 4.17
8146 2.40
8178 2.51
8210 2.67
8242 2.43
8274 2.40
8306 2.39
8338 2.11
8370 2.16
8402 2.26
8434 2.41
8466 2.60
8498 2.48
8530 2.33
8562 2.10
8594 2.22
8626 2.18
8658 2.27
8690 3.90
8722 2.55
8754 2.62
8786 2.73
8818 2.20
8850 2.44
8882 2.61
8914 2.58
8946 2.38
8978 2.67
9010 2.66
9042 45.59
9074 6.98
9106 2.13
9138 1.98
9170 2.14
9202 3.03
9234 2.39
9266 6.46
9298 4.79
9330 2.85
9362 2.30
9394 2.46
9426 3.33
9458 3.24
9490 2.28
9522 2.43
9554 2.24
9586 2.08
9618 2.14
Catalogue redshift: 0.38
